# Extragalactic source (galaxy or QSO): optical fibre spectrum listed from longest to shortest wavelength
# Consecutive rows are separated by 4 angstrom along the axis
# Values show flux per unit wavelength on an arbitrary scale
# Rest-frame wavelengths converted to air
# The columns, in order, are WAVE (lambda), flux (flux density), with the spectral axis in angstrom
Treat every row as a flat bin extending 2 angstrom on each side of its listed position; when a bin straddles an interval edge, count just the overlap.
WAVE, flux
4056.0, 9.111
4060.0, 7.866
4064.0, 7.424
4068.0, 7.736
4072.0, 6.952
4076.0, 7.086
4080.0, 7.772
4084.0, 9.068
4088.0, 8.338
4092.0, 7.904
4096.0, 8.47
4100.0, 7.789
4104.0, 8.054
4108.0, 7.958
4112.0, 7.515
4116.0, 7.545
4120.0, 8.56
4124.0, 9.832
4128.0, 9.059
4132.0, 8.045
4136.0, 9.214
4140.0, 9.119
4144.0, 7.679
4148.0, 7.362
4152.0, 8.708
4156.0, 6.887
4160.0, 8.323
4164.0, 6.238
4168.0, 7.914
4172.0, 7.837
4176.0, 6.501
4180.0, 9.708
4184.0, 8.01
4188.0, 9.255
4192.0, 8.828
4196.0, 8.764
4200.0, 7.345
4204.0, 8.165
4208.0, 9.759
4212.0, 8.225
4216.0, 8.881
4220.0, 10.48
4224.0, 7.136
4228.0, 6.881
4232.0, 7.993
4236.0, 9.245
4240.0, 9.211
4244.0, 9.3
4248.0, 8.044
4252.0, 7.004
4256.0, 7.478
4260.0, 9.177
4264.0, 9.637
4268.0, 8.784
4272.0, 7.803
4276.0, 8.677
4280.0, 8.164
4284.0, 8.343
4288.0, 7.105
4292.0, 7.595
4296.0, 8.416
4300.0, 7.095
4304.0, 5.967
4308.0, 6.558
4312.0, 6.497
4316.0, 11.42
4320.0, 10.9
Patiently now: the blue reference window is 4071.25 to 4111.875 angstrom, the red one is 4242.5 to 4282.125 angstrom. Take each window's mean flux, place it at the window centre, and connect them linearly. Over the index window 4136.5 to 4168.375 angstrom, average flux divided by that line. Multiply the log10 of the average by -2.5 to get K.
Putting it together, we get 0.04 mag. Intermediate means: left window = 7.95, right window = 8.4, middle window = 7.84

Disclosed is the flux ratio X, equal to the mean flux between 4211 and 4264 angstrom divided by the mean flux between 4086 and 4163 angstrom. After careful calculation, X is 1.0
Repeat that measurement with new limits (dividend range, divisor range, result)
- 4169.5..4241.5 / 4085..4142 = 1.01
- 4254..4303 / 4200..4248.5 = 0.95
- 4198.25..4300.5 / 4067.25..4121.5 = 1.05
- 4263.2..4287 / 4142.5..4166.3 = 1.12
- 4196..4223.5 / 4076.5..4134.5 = 1.06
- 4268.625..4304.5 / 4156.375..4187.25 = 1.00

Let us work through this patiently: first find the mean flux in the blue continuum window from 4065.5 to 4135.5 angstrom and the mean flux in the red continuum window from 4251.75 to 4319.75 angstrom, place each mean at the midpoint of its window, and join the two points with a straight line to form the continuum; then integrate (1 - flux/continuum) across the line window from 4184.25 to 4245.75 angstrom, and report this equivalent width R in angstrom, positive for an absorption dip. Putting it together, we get -3.9 angstrom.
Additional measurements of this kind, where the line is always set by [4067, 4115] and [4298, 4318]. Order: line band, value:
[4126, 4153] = -2.24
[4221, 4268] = -4.53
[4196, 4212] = -1.57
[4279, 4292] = -0.45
